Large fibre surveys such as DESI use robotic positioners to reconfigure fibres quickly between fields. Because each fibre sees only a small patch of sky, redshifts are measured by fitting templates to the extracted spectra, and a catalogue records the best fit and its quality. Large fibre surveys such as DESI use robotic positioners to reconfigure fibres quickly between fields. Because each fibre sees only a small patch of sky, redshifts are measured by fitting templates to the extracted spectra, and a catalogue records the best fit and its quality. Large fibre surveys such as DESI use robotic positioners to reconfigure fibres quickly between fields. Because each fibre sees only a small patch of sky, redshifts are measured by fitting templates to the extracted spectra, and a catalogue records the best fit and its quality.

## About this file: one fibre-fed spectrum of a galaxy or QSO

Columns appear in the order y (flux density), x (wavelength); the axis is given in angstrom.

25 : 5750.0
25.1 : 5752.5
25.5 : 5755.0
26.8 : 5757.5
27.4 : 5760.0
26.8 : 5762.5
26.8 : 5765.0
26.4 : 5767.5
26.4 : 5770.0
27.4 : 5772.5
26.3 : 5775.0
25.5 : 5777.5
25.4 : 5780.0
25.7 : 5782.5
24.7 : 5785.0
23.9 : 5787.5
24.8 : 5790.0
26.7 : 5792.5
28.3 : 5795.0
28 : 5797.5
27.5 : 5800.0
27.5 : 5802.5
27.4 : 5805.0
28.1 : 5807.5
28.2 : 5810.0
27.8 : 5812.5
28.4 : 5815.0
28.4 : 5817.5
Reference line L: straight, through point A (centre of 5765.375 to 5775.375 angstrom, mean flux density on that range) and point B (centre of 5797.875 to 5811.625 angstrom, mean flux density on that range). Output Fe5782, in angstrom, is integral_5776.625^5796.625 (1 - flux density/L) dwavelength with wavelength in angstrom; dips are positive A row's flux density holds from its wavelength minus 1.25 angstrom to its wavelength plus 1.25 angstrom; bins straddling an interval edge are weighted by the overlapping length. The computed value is 1.1 angstrom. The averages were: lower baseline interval 26.7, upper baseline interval 27.8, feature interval 25.7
